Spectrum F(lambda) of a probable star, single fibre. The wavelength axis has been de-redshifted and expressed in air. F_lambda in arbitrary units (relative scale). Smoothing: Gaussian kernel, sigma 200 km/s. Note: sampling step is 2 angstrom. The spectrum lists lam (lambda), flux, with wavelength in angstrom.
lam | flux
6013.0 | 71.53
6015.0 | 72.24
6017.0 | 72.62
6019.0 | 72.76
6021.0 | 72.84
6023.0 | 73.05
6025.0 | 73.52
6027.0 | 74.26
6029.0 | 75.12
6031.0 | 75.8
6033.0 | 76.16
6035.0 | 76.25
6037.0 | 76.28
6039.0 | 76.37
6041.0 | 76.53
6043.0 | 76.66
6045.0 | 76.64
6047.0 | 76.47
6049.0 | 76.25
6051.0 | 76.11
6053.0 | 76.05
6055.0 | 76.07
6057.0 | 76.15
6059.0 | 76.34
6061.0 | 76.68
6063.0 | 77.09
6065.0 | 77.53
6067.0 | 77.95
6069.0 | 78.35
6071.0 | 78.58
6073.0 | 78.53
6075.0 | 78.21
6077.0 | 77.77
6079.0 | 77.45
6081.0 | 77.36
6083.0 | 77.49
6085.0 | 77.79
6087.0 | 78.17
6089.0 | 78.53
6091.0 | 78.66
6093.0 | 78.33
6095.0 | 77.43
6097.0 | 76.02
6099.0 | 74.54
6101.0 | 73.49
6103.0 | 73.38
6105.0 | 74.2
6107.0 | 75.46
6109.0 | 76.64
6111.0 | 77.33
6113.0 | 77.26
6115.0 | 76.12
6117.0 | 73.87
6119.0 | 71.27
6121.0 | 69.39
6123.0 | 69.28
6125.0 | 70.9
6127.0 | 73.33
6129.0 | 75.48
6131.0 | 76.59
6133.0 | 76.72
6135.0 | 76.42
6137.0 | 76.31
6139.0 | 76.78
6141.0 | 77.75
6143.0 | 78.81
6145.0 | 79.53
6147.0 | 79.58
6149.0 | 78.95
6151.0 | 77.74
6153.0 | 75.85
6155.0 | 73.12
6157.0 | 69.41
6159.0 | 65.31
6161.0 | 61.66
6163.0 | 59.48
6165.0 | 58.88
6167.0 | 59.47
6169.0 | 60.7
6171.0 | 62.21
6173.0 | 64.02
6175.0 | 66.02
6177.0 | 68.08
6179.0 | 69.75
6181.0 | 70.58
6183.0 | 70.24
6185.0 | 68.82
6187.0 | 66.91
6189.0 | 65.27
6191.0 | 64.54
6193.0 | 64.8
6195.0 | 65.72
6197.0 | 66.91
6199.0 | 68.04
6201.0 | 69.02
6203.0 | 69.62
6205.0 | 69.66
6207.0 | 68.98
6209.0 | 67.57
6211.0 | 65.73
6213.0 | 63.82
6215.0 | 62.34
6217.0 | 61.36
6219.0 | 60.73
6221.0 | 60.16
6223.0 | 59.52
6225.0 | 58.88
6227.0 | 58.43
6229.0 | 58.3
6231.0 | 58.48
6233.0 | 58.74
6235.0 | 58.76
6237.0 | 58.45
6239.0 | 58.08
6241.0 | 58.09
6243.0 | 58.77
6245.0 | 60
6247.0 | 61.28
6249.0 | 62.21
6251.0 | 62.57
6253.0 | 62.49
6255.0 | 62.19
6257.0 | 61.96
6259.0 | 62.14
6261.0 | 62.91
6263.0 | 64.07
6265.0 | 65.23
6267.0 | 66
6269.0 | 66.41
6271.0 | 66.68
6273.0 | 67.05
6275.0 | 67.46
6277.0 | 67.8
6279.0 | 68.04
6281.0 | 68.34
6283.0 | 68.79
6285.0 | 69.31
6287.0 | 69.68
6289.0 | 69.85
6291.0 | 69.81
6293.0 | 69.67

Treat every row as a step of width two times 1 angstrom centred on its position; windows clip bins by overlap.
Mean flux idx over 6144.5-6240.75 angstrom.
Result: 65.5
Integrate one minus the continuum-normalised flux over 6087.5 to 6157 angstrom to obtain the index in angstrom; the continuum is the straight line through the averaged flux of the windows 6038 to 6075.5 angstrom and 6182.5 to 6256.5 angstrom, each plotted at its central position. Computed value -4.2 angstrom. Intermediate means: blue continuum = 77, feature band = 75.7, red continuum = 63.1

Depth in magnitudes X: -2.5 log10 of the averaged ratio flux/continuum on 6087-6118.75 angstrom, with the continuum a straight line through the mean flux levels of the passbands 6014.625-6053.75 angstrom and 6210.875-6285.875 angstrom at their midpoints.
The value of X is -0.07 mag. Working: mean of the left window 75.1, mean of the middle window 76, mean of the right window 62.6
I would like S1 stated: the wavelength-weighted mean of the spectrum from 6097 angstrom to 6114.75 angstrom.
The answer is 75.4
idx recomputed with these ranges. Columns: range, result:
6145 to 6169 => 69.1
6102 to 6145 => 75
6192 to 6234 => 63.7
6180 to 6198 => 67.1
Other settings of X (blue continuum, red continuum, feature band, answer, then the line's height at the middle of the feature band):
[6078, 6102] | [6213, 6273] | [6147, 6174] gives 0.044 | 69.8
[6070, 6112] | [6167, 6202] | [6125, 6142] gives -0.055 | 72.1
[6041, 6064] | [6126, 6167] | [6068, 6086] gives -0.034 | 75.5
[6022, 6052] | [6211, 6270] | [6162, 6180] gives 0.049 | 66.1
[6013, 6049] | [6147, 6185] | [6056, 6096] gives -0.076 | 72.5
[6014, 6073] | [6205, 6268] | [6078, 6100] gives -0.072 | 72.5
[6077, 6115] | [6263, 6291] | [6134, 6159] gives -0.030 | 74.2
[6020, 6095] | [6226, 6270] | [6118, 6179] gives -0.025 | 69.3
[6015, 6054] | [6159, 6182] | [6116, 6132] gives -0.075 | 67.7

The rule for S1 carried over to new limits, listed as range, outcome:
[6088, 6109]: 76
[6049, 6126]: 76.1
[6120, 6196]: 70.1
